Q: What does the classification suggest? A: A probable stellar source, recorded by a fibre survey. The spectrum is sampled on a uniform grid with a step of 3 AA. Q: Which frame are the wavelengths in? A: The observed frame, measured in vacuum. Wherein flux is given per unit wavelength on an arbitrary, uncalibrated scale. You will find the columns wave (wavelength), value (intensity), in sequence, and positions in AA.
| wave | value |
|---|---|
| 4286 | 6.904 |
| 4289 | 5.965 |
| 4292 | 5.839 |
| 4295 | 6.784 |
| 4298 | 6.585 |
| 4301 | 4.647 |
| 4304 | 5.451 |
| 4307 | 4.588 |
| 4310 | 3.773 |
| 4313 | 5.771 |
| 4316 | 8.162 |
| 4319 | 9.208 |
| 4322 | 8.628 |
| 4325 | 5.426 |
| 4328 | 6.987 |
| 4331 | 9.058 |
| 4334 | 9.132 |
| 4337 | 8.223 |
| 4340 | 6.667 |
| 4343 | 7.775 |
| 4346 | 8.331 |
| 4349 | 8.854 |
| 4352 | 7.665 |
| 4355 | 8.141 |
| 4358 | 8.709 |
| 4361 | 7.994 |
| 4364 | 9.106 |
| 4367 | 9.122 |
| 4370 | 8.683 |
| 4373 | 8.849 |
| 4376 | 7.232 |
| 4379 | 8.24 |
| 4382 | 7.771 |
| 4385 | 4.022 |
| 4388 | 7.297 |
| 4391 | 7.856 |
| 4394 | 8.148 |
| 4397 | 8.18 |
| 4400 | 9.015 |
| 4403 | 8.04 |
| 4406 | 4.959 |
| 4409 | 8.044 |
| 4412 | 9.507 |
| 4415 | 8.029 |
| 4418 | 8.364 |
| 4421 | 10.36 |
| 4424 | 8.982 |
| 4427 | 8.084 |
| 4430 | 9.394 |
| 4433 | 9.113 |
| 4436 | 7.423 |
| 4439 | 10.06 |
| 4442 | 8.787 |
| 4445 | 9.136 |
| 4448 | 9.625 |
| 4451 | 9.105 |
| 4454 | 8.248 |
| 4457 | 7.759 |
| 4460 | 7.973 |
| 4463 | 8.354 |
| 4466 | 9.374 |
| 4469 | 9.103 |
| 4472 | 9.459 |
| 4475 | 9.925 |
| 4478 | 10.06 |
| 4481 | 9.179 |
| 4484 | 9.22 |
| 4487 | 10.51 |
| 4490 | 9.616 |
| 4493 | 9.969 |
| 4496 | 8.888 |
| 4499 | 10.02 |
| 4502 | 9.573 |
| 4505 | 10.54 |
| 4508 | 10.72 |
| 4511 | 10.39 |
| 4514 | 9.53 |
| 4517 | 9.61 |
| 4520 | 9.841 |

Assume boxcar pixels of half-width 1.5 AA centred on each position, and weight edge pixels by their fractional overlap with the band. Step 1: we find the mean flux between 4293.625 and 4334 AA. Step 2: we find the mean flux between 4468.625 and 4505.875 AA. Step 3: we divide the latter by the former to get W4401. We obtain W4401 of 1.5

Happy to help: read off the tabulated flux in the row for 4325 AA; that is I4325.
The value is 5.426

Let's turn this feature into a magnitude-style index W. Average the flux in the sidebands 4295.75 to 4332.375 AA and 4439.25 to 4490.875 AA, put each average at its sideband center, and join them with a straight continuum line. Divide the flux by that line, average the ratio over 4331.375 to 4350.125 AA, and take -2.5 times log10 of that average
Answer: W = -0.17 mag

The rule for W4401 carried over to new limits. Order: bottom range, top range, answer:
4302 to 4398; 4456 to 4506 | 1.24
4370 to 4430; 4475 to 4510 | 1.23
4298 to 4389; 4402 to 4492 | 1.19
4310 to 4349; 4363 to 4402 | 1.04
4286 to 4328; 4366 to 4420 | 1.25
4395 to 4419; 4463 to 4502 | 1.19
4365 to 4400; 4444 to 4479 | 1.15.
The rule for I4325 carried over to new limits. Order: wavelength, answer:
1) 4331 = 9.058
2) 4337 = 8.223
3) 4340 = 6.667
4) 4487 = 10.51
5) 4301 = 4.647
